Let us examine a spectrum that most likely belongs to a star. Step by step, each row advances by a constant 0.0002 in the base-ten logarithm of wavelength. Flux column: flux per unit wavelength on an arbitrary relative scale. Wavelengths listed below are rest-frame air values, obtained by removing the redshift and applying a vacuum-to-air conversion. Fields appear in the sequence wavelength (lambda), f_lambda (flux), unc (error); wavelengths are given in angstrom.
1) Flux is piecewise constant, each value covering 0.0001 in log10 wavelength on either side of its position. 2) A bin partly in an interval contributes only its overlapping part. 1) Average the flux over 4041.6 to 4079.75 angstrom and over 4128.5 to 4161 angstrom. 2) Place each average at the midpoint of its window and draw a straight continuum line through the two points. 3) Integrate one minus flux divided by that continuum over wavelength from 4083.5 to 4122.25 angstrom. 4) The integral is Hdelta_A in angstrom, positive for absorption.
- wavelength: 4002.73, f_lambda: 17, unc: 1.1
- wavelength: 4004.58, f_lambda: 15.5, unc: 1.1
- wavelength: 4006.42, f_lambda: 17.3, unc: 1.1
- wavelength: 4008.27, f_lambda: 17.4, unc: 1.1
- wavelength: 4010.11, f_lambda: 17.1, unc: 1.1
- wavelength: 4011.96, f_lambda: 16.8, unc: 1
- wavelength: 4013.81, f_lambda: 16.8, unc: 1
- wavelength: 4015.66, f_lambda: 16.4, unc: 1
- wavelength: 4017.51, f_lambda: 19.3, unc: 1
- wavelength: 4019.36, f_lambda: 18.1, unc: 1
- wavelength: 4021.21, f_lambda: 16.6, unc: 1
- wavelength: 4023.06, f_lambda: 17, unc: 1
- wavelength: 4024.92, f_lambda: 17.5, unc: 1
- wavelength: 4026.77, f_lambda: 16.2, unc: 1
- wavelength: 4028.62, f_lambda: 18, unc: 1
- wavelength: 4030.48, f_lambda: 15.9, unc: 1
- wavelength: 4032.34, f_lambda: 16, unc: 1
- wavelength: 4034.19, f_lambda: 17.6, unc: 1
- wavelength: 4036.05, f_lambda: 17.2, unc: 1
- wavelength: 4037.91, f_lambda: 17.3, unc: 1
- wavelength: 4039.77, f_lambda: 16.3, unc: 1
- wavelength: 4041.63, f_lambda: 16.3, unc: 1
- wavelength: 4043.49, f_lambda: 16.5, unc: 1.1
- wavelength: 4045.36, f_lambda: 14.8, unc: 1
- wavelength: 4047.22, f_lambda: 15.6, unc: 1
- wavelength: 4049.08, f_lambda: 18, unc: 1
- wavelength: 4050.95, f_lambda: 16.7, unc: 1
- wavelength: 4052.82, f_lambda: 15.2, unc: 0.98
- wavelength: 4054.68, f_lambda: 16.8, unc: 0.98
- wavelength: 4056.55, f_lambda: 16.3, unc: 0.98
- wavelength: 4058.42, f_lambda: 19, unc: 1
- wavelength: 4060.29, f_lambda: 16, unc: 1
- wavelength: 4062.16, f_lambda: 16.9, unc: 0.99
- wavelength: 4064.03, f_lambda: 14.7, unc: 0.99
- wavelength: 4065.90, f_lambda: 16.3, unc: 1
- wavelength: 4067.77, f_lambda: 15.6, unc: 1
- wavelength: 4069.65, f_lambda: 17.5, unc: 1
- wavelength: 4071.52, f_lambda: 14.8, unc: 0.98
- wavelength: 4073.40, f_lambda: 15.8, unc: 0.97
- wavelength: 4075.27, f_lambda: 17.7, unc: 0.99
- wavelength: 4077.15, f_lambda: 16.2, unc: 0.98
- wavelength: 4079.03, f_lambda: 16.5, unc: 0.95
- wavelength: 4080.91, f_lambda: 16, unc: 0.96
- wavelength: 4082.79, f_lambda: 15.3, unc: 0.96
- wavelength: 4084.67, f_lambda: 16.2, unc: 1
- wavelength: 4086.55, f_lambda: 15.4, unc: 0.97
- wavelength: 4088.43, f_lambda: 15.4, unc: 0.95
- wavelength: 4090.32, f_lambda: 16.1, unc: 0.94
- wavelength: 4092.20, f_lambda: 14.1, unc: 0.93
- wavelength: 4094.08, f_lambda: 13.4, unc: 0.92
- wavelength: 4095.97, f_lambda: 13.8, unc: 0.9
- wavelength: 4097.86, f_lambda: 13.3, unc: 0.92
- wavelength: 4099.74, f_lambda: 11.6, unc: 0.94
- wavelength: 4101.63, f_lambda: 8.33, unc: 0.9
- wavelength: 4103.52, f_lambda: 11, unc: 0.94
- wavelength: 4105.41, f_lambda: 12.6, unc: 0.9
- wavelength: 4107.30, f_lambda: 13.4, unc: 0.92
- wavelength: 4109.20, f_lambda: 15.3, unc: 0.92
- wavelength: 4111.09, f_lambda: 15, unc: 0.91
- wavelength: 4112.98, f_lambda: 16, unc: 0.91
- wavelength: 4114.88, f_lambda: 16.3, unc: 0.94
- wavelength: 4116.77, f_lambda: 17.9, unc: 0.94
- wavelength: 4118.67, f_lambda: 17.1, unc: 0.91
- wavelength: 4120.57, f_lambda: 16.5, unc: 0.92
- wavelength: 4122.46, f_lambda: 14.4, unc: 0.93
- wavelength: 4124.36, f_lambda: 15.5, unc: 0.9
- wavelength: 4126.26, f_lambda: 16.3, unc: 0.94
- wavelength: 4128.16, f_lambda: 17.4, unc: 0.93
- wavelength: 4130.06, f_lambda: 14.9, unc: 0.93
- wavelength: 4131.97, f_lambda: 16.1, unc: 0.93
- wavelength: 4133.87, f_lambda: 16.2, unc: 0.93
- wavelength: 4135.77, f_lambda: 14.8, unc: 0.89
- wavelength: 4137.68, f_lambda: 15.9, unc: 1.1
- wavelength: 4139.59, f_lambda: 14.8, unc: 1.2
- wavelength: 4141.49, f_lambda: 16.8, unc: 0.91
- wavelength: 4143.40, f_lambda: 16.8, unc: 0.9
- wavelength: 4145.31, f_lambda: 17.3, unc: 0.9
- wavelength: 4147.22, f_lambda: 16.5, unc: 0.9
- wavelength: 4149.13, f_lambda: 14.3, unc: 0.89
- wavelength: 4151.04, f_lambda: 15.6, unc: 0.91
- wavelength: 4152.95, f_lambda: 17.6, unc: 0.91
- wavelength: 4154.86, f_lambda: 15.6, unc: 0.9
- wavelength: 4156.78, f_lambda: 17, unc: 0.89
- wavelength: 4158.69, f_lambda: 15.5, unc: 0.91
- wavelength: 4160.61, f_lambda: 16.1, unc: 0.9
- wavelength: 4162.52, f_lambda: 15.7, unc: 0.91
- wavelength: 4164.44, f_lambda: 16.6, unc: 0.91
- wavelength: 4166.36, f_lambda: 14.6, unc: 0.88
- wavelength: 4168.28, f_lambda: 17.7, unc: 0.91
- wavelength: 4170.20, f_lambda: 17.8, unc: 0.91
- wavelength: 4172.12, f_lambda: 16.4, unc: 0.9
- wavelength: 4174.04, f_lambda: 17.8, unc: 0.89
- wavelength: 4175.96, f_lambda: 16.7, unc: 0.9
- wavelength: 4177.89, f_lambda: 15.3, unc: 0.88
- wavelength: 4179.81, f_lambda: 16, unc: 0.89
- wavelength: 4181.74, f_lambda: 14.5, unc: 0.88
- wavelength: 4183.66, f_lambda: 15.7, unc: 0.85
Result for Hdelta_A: 4.15 angstrom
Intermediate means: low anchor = 16.3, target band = 14.4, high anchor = 16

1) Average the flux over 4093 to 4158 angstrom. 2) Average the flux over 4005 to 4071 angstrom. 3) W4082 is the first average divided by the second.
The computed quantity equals 0.9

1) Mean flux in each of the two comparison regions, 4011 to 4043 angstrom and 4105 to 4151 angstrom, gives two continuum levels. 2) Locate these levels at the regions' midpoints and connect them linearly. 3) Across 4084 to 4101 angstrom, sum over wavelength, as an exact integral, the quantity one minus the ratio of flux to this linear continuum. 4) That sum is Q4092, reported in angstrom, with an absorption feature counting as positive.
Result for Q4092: 2.1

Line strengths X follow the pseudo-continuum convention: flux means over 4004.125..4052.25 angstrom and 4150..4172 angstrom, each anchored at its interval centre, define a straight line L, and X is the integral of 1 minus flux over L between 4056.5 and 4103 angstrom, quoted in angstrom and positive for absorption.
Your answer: 4.0 angstrom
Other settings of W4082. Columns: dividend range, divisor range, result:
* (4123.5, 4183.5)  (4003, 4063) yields 0.96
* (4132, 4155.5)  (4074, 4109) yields 1.12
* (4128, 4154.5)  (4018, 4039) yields 0.94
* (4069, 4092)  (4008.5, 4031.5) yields 0.93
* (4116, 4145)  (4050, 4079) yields 0.98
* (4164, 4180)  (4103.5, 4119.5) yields 1.09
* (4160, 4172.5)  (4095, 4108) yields 1.37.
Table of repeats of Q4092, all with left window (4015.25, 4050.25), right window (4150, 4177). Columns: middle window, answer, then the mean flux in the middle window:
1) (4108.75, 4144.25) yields 1.24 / 16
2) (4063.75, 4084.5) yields 0.82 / 16.1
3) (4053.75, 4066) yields 0.15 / 16.6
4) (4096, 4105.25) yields 2.89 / 11.5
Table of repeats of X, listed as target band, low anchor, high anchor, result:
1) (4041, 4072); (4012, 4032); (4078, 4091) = 0.18 angstrom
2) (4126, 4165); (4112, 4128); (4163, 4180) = 0.83 angstrom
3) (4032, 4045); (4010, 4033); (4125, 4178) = 0.20 angstrom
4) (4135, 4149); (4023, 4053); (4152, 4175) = 0.43 angstrom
